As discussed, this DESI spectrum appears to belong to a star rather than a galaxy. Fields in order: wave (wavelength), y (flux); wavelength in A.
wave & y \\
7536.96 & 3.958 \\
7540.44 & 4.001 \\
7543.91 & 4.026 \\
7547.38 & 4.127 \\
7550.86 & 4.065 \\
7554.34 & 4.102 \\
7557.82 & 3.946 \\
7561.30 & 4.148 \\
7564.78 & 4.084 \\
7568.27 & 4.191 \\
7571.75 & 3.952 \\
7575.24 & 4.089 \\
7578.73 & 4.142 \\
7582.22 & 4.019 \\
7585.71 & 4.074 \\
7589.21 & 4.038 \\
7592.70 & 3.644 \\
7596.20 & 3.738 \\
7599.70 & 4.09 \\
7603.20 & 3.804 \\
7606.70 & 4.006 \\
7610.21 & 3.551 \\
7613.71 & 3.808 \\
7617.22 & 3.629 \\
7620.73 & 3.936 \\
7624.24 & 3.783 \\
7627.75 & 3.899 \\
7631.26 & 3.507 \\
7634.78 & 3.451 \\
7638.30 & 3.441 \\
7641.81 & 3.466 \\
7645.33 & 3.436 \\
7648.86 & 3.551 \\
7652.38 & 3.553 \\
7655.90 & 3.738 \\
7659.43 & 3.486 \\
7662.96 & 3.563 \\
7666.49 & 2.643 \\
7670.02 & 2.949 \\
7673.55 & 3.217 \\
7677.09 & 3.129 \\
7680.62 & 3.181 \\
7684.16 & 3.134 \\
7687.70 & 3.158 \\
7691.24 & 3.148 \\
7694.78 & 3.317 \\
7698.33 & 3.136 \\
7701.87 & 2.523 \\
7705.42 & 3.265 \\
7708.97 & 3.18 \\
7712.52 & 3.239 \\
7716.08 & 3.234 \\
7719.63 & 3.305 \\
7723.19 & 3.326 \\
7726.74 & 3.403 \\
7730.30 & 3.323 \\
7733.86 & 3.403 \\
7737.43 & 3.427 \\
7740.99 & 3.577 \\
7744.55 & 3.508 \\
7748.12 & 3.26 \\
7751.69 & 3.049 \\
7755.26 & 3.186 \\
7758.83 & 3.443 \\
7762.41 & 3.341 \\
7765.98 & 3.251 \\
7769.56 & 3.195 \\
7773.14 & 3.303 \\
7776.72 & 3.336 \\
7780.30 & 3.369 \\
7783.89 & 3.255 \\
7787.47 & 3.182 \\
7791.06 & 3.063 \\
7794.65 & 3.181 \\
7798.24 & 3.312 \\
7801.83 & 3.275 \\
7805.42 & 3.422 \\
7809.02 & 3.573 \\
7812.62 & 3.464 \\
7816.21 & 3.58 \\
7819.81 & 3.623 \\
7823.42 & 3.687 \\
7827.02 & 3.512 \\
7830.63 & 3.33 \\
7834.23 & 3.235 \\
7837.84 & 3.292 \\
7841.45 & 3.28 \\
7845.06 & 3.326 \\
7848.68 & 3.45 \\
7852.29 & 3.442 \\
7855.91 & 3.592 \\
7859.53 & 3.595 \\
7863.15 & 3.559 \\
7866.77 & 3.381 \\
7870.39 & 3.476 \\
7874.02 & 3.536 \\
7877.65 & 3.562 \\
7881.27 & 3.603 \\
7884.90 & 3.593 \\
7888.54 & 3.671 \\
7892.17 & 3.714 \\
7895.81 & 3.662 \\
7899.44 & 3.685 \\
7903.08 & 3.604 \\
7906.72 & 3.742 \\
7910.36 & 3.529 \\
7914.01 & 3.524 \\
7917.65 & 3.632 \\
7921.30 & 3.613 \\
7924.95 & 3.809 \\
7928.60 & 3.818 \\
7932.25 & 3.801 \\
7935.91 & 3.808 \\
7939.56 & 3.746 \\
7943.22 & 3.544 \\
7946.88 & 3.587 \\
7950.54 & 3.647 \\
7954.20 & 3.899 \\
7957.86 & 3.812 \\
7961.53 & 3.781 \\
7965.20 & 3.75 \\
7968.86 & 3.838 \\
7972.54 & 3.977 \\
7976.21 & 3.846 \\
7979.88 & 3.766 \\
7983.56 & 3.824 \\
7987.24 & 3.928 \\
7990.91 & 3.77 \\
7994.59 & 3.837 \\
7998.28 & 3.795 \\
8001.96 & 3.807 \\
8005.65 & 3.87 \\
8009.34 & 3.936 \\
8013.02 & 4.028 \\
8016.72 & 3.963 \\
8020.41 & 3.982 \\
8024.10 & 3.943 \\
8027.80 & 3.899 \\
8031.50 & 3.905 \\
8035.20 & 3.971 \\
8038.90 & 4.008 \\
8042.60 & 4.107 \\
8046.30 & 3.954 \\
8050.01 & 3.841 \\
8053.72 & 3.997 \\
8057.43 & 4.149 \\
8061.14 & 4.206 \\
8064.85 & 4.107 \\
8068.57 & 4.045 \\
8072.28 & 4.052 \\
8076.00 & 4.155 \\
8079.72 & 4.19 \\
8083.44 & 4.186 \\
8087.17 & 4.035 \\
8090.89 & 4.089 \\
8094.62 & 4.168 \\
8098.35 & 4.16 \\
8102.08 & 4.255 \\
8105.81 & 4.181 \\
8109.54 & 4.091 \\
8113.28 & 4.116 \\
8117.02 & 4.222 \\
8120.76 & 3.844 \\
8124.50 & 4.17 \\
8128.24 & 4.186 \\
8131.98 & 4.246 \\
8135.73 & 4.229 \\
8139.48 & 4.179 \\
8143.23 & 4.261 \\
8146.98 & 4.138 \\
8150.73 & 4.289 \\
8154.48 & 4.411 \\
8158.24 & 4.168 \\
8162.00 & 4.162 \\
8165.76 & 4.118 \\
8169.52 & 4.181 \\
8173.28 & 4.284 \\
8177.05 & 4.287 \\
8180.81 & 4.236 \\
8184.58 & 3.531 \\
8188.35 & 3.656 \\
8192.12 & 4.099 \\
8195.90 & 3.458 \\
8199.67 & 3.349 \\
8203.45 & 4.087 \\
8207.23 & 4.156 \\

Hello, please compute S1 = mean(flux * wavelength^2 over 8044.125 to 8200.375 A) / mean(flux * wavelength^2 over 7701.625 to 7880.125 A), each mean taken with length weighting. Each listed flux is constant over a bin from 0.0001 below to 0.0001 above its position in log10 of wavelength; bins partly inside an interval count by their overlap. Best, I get 1.3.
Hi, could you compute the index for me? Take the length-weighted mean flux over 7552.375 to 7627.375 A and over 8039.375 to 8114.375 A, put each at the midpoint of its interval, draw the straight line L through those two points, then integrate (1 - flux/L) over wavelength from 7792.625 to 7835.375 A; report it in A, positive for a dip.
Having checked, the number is 6.2 A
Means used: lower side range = 3.94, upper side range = 4.1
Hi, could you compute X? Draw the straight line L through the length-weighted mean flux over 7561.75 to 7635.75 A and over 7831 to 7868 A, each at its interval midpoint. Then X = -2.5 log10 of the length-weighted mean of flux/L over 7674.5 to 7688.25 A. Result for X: 0.182 mag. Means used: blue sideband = 3.89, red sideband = 3.41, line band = 3.15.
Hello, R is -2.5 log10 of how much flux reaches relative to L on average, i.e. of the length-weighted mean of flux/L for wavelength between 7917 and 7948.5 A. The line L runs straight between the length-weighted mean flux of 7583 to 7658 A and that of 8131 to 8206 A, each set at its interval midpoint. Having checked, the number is 0.06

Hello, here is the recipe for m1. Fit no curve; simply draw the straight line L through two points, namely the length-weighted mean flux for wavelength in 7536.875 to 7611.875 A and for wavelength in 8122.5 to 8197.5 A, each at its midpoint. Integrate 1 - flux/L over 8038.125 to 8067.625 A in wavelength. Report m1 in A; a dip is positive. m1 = 0.33 A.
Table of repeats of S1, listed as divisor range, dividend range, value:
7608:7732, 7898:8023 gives 1.21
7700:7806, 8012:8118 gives 1.35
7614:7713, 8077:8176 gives 1.40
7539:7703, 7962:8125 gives 1.22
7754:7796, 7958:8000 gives 1.24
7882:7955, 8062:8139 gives 1.18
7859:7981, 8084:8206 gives 1.18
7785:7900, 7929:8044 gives 1.15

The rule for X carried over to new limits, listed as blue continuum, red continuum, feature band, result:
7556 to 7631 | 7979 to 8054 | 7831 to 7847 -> 0.19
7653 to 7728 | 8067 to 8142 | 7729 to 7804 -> 0.03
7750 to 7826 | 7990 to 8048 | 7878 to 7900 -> -0.02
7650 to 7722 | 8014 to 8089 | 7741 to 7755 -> 0.02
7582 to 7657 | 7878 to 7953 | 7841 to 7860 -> 0.07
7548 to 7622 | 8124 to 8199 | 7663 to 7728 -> 0.26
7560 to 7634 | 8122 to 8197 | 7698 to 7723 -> 0.25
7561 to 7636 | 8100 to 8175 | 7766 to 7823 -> 0.19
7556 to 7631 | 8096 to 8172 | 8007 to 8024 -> 0.04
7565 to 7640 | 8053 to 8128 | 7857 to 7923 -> 0.12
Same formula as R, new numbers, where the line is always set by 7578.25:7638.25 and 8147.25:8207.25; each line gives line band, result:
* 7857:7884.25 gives 0.110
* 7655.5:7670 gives 0.172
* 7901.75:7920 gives 0.093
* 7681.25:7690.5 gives 0.216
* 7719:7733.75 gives 0.153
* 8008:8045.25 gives -0.001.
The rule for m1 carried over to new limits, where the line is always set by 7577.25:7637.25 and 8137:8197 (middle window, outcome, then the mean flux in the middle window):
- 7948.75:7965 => 0.9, 3.78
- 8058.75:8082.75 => -0.5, 4.13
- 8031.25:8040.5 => 0.2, 3.97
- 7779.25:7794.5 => 2.8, 3.2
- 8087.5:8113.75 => -0.5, 4.15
